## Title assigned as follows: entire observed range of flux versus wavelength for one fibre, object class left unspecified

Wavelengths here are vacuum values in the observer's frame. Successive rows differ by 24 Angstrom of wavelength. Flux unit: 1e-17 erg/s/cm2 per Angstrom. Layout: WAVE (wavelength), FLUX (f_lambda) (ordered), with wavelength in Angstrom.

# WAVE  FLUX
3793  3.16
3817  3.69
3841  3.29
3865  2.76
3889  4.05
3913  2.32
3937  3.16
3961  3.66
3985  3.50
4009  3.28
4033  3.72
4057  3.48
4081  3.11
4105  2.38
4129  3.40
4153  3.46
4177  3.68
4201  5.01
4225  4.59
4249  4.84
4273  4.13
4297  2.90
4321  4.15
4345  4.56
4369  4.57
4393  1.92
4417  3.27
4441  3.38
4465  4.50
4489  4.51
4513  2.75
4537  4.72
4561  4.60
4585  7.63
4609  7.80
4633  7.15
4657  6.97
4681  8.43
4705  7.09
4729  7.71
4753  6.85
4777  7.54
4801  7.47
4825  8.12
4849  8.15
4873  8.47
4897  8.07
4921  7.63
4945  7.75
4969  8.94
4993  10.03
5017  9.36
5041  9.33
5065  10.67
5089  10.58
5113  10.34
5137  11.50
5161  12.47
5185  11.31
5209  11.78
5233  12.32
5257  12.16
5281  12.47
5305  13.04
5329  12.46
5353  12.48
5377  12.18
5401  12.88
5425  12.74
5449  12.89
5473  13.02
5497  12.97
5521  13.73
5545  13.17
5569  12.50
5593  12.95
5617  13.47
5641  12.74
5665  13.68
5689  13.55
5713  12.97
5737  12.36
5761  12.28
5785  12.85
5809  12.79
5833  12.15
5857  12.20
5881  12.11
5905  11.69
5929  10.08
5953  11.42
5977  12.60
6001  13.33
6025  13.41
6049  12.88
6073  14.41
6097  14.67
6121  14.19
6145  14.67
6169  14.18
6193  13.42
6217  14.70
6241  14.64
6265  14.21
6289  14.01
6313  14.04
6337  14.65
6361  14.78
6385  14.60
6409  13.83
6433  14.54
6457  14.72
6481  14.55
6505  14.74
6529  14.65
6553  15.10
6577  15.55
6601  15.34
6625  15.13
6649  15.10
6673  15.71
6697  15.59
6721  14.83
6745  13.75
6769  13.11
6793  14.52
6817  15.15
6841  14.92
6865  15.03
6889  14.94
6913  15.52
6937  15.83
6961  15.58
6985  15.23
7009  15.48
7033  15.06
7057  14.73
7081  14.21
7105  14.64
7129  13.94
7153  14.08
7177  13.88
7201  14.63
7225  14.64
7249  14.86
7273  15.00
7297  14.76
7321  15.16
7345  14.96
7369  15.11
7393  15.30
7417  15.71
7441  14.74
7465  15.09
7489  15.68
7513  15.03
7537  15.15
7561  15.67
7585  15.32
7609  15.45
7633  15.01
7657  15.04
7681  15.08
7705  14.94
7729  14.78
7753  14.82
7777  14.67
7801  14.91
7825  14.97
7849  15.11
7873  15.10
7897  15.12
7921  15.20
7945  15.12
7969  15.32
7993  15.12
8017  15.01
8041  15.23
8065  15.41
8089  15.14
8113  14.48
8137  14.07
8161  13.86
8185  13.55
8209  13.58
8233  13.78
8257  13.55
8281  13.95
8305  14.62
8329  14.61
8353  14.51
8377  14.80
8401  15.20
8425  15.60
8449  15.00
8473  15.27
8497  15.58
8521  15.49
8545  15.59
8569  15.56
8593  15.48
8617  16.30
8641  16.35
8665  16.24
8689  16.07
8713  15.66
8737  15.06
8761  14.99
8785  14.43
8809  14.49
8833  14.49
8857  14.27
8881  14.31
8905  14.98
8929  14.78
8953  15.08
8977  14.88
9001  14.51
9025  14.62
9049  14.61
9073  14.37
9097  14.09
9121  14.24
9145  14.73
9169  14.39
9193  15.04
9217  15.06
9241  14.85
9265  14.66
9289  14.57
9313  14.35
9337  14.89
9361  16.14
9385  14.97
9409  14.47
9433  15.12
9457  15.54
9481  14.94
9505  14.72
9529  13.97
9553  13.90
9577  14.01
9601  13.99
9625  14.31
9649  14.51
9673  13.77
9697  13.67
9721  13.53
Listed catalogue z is 0.15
